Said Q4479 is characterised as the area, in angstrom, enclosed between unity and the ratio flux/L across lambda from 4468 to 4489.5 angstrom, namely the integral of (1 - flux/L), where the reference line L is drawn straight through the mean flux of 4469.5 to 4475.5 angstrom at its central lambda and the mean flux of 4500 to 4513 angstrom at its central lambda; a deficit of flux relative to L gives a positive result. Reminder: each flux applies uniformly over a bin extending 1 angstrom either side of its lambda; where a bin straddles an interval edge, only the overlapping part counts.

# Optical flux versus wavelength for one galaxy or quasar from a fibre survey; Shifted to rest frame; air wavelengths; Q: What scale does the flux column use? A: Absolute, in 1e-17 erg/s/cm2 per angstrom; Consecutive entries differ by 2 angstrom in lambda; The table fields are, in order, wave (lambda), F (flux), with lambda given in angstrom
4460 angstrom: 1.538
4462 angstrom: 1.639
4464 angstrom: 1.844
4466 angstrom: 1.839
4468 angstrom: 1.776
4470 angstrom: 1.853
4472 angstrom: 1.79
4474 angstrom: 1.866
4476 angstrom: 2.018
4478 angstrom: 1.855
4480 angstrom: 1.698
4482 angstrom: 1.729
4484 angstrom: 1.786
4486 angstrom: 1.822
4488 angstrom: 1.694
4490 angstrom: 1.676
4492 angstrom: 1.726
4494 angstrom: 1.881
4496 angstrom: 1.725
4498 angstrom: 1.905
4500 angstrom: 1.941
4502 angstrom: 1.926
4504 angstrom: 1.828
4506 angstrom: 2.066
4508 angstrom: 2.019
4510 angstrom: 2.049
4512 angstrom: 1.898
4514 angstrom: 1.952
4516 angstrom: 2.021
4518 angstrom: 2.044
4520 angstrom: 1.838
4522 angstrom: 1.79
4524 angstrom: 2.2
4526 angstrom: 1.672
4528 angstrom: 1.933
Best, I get 0.7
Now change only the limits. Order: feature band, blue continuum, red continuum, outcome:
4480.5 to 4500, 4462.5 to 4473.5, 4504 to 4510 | 1.49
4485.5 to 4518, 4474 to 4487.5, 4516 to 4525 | 0.21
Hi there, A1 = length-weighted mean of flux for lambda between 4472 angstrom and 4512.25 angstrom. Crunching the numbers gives 1.85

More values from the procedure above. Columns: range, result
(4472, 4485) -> 1.82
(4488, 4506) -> 1.83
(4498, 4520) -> 1.97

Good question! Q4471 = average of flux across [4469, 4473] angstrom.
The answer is 1.82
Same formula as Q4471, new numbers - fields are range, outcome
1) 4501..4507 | 1.94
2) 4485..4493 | 1.73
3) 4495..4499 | 1.81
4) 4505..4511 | 2.04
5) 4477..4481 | 1.78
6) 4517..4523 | 1.89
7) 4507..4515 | 1.98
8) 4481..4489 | 1.76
